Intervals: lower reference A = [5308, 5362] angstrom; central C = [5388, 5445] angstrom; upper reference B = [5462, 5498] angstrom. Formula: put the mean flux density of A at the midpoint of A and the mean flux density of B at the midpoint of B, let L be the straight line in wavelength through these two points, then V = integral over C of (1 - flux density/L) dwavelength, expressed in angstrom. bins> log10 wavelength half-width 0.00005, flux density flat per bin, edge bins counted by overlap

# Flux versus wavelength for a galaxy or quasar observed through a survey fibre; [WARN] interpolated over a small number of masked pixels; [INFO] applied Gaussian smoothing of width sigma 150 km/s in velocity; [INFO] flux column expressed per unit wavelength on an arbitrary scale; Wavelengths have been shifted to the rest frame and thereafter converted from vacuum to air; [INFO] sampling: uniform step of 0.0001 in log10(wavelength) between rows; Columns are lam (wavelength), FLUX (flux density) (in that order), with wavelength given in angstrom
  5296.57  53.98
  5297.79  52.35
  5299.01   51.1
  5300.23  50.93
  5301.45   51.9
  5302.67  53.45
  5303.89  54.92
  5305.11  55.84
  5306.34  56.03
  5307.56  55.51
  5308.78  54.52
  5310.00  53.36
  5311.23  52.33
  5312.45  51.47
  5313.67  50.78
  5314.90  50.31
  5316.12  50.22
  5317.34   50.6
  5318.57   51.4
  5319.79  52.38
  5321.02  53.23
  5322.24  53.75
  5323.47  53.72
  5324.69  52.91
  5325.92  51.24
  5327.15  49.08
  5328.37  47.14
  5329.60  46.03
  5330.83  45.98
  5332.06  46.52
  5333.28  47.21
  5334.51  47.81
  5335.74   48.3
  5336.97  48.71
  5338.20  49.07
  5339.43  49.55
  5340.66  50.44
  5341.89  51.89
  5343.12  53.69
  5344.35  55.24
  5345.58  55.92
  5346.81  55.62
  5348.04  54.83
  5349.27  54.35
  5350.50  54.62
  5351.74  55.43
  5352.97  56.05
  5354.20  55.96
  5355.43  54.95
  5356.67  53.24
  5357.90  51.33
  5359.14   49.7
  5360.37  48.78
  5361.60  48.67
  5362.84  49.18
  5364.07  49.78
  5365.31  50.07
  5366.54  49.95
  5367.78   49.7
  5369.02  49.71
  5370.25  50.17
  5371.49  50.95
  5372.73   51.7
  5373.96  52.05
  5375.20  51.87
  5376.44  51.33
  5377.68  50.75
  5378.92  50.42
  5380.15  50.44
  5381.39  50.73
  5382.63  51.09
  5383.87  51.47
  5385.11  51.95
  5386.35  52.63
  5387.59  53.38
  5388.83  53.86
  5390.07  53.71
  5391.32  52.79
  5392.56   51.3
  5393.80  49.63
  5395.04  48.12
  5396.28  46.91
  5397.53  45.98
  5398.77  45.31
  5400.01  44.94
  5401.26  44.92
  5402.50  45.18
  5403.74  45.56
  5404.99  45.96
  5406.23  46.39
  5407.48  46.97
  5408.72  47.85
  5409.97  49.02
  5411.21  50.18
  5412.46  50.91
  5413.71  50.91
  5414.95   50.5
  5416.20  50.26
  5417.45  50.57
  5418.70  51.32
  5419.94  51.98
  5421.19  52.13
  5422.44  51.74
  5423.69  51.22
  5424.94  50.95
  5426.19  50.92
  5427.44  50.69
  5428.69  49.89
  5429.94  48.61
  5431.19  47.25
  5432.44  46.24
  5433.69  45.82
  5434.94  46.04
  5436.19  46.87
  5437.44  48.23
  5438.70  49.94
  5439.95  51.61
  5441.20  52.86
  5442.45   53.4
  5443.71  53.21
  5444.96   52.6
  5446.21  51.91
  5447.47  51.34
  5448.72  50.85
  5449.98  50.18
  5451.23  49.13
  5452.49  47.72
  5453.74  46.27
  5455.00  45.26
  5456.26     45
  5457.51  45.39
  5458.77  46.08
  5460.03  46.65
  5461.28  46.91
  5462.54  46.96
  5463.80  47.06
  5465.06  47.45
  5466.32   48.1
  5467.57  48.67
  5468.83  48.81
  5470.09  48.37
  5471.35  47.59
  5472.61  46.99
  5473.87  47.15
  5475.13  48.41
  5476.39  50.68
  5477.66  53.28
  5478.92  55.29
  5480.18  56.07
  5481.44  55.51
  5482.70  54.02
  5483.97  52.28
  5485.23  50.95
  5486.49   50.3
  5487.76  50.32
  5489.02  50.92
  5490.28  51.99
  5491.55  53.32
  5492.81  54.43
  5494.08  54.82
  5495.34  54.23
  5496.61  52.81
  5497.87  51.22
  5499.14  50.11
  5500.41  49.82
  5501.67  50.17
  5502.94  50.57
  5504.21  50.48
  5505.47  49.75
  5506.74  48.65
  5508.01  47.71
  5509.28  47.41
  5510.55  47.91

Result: 2.10 angstrom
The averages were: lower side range 51.6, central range 49.4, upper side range 51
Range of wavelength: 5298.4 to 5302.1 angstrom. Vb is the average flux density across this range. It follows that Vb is 51.4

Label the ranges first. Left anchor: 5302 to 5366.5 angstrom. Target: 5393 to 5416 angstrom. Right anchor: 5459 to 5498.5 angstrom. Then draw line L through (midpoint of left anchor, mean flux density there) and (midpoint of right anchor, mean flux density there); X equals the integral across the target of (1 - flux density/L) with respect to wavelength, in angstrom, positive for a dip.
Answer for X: 1.6 angstrom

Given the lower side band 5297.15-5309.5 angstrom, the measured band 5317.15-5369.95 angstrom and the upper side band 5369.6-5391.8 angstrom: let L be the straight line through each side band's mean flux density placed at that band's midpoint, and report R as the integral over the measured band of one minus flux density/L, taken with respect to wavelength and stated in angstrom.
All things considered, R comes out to 1.4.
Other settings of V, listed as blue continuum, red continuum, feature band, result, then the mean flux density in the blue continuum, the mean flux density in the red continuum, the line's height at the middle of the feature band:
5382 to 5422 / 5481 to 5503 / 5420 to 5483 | 1.81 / 49.5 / 52.1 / 50.9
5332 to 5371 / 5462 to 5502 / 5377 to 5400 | 0.41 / 51.5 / 50.9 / 51.3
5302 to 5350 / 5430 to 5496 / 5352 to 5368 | -0.08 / 51.7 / 49.8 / 51.2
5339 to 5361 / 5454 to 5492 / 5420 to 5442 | 0.55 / 53.5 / 49.5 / 50.8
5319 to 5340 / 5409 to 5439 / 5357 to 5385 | -0.51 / 49.6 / 49.6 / 49.6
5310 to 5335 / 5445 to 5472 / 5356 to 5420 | -0.84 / 50.3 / 48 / 49.2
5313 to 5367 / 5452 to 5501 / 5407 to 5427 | 0.01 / 51.3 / 49.9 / 50.5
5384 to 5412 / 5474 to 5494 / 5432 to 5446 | 0.20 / 48.8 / 52.4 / 50.5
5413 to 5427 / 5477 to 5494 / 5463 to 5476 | 1.15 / 51.1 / 53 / 52.5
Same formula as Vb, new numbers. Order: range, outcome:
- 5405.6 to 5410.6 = 47.6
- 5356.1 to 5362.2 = 50.4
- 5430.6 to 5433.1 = 46.8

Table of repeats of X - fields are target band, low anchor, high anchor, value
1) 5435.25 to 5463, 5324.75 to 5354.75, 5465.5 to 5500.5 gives 1.25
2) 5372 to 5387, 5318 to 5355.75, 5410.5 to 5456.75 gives -0.14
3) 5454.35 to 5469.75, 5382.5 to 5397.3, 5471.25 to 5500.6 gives 1.44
